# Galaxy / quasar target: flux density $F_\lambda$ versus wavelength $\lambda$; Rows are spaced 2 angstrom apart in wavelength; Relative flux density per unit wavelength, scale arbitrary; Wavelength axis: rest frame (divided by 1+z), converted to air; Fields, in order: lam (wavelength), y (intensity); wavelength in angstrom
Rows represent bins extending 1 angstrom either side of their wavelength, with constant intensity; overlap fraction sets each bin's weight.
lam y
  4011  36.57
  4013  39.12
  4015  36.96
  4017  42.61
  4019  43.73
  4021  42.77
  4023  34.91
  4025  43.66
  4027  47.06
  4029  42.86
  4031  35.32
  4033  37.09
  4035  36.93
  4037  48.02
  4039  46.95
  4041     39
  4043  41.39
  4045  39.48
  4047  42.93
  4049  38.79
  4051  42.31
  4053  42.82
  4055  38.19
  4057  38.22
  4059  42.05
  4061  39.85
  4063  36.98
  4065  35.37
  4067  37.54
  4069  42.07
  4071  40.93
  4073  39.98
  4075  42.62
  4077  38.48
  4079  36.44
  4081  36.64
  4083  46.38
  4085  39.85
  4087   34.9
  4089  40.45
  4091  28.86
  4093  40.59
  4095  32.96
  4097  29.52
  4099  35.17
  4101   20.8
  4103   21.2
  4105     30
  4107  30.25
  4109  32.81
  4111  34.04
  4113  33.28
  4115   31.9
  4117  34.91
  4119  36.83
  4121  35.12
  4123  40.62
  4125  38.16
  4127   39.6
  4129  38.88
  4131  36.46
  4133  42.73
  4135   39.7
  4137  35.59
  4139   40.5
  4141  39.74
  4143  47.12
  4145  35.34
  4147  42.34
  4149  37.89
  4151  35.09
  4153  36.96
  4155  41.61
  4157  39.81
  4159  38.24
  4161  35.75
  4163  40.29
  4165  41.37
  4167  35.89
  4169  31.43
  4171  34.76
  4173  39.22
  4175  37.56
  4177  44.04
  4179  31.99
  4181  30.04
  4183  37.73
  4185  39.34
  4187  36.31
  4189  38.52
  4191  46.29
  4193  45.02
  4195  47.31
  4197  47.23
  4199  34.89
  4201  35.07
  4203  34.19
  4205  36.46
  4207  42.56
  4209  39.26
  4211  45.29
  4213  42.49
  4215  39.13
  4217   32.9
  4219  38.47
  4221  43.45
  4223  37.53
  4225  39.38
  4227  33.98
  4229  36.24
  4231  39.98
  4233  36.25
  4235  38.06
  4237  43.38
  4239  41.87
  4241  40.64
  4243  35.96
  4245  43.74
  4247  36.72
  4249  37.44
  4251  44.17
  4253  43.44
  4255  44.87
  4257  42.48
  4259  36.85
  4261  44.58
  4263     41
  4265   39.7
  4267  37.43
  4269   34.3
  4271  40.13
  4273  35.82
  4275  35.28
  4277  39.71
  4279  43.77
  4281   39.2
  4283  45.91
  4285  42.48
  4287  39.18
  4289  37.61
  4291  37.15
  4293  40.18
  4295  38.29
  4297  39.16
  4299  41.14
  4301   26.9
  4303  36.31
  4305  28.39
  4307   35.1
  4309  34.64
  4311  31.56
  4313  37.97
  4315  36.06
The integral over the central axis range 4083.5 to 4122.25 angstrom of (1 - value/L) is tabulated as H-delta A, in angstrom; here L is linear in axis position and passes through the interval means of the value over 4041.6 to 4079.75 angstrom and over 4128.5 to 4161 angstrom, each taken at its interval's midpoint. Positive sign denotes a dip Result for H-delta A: 6.3 angstrom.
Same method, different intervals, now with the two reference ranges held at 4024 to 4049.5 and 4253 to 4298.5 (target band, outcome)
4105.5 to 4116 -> 2.2 angstrom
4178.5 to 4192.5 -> 1.0 angstrom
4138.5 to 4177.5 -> 2.0 angstrom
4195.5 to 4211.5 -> 0.4 angstrom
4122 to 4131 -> 0.4 angstrom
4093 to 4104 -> 3.2 angstrom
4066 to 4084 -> 0.5 angstrom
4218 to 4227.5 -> 0.3 angstrom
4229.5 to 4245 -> 0.2 angstrom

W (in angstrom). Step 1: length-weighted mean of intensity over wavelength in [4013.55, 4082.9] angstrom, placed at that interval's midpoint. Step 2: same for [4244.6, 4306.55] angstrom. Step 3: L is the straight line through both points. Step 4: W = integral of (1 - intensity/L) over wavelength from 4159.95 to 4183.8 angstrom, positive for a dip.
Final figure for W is 1.8 angstrom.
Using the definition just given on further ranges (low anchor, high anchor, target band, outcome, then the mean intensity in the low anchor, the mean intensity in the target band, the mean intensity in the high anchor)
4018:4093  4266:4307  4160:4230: 0.2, 40.1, 38.6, 37.8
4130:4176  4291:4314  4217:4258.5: -3.3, 38.5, 39.7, 35.5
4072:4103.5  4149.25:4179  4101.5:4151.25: 0.6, 35.5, 36.3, 37.8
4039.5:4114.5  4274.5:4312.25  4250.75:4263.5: -1.7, 36.9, 42.4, 37.5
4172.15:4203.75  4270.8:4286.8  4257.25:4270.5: 0.3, 39.1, 39.2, 40.2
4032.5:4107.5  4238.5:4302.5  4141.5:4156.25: -0.4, 37.7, 39.5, 39.6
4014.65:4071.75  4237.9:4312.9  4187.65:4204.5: -0.6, 40.6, 40.8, 38.7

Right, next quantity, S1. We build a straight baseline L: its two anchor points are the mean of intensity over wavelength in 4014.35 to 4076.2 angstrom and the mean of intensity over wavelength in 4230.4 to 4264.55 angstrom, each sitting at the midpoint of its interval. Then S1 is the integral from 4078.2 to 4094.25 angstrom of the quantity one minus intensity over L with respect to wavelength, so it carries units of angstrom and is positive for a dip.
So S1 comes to 1.1 angstrom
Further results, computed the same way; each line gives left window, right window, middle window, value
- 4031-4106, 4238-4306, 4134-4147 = -0.5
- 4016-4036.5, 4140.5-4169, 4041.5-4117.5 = 6.5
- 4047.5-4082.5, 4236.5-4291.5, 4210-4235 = 0.8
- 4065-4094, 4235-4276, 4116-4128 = 0.5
